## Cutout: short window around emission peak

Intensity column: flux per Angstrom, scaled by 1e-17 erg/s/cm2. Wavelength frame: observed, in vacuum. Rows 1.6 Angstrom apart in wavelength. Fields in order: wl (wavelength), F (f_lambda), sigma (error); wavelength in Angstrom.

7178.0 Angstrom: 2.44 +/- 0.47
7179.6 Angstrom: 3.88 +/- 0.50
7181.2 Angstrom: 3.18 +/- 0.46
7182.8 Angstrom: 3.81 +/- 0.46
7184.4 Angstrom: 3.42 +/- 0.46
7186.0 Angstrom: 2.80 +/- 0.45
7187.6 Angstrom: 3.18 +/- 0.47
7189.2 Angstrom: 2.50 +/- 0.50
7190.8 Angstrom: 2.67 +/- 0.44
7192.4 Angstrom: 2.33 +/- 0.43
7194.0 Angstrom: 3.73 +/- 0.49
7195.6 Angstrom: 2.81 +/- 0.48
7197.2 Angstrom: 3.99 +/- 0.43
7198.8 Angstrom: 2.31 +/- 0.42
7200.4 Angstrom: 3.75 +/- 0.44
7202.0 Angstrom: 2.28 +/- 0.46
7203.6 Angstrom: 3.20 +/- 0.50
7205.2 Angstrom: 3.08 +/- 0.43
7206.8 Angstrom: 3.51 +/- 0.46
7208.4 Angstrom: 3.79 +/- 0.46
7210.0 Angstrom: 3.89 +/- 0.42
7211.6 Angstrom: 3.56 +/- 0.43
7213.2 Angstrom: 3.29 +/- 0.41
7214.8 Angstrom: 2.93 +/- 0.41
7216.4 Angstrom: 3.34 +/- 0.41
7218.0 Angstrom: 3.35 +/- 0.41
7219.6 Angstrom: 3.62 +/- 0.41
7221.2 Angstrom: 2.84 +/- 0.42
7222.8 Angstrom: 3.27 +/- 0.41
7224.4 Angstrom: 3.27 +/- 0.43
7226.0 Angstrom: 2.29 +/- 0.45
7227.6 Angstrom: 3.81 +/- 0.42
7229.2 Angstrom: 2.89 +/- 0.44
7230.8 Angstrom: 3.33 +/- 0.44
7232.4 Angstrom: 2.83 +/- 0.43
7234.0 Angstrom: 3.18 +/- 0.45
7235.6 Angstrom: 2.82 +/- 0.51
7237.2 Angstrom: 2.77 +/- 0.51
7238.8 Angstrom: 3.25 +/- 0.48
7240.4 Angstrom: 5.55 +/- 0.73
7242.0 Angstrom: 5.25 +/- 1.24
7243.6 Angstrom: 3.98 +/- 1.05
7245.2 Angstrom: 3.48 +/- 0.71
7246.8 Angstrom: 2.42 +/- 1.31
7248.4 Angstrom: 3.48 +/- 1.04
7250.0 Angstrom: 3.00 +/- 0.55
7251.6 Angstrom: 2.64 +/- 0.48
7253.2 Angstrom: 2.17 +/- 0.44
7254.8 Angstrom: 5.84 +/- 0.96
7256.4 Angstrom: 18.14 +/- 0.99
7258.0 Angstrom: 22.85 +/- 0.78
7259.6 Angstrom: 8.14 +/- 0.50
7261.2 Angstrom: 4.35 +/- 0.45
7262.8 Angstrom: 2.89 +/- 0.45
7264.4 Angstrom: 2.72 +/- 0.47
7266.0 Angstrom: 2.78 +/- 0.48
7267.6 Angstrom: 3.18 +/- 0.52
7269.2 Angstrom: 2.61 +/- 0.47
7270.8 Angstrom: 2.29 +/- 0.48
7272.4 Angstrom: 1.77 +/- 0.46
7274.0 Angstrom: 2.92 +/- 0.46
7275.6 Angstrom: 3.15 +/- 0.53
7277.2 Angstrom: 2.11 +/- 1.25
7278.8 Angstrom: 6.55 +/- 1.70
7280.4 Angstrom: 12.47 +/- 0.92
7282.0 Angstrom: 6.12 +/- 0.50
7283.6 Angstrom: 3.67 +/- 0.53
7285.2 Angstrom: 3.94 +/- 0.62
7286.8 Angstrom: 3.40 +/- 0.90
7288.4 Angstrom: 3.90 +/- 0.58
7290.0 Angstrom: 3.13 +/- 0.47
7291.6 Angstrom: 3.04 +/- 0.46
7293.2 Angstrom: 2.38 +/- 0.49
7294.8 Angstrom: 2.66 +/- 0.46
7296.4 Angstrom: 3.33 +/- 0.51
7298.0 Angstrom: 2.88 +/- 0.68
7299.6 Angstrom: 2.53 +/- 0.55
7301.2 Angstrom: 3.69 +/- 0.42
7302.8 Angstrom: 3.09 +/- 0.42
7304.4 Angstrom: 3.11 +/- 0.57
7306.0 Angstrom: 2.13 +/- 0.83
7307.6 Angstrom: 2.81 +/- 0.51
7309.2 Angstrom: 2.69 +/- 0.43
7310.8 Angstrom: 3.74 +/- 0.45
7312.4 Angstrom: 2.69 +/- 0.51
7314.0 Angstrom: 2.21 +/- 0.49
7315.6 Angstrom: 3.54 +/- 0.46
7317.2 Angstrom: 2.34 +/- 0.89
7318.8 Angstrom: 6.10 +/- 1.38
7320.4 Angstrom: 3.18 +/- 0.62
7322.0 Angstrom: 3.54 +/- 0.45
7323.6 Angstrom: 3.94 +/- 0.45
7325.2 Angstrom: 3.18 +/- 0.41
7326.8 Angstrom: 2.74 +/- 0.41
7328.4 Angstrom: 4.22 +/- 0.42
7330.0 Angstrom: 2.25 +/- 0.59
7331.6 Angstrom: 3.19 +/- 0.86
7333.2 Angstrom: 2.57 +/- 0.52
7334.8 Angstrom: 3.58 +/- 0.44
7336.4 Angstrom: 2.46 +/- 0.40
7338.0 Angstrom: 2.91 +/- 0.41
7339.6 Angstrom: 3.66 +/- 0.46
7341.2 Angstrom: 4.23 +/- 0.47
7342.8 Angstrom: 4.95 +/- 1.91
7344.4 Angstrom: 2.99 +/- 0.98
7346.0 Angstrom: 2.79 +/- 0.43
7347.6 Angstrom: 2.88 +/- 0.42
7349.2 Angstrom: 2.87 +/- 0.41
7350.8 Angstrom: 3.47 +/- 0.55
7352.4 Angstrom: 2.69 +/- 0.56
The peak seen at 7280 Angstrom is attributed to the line [N II] 6583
